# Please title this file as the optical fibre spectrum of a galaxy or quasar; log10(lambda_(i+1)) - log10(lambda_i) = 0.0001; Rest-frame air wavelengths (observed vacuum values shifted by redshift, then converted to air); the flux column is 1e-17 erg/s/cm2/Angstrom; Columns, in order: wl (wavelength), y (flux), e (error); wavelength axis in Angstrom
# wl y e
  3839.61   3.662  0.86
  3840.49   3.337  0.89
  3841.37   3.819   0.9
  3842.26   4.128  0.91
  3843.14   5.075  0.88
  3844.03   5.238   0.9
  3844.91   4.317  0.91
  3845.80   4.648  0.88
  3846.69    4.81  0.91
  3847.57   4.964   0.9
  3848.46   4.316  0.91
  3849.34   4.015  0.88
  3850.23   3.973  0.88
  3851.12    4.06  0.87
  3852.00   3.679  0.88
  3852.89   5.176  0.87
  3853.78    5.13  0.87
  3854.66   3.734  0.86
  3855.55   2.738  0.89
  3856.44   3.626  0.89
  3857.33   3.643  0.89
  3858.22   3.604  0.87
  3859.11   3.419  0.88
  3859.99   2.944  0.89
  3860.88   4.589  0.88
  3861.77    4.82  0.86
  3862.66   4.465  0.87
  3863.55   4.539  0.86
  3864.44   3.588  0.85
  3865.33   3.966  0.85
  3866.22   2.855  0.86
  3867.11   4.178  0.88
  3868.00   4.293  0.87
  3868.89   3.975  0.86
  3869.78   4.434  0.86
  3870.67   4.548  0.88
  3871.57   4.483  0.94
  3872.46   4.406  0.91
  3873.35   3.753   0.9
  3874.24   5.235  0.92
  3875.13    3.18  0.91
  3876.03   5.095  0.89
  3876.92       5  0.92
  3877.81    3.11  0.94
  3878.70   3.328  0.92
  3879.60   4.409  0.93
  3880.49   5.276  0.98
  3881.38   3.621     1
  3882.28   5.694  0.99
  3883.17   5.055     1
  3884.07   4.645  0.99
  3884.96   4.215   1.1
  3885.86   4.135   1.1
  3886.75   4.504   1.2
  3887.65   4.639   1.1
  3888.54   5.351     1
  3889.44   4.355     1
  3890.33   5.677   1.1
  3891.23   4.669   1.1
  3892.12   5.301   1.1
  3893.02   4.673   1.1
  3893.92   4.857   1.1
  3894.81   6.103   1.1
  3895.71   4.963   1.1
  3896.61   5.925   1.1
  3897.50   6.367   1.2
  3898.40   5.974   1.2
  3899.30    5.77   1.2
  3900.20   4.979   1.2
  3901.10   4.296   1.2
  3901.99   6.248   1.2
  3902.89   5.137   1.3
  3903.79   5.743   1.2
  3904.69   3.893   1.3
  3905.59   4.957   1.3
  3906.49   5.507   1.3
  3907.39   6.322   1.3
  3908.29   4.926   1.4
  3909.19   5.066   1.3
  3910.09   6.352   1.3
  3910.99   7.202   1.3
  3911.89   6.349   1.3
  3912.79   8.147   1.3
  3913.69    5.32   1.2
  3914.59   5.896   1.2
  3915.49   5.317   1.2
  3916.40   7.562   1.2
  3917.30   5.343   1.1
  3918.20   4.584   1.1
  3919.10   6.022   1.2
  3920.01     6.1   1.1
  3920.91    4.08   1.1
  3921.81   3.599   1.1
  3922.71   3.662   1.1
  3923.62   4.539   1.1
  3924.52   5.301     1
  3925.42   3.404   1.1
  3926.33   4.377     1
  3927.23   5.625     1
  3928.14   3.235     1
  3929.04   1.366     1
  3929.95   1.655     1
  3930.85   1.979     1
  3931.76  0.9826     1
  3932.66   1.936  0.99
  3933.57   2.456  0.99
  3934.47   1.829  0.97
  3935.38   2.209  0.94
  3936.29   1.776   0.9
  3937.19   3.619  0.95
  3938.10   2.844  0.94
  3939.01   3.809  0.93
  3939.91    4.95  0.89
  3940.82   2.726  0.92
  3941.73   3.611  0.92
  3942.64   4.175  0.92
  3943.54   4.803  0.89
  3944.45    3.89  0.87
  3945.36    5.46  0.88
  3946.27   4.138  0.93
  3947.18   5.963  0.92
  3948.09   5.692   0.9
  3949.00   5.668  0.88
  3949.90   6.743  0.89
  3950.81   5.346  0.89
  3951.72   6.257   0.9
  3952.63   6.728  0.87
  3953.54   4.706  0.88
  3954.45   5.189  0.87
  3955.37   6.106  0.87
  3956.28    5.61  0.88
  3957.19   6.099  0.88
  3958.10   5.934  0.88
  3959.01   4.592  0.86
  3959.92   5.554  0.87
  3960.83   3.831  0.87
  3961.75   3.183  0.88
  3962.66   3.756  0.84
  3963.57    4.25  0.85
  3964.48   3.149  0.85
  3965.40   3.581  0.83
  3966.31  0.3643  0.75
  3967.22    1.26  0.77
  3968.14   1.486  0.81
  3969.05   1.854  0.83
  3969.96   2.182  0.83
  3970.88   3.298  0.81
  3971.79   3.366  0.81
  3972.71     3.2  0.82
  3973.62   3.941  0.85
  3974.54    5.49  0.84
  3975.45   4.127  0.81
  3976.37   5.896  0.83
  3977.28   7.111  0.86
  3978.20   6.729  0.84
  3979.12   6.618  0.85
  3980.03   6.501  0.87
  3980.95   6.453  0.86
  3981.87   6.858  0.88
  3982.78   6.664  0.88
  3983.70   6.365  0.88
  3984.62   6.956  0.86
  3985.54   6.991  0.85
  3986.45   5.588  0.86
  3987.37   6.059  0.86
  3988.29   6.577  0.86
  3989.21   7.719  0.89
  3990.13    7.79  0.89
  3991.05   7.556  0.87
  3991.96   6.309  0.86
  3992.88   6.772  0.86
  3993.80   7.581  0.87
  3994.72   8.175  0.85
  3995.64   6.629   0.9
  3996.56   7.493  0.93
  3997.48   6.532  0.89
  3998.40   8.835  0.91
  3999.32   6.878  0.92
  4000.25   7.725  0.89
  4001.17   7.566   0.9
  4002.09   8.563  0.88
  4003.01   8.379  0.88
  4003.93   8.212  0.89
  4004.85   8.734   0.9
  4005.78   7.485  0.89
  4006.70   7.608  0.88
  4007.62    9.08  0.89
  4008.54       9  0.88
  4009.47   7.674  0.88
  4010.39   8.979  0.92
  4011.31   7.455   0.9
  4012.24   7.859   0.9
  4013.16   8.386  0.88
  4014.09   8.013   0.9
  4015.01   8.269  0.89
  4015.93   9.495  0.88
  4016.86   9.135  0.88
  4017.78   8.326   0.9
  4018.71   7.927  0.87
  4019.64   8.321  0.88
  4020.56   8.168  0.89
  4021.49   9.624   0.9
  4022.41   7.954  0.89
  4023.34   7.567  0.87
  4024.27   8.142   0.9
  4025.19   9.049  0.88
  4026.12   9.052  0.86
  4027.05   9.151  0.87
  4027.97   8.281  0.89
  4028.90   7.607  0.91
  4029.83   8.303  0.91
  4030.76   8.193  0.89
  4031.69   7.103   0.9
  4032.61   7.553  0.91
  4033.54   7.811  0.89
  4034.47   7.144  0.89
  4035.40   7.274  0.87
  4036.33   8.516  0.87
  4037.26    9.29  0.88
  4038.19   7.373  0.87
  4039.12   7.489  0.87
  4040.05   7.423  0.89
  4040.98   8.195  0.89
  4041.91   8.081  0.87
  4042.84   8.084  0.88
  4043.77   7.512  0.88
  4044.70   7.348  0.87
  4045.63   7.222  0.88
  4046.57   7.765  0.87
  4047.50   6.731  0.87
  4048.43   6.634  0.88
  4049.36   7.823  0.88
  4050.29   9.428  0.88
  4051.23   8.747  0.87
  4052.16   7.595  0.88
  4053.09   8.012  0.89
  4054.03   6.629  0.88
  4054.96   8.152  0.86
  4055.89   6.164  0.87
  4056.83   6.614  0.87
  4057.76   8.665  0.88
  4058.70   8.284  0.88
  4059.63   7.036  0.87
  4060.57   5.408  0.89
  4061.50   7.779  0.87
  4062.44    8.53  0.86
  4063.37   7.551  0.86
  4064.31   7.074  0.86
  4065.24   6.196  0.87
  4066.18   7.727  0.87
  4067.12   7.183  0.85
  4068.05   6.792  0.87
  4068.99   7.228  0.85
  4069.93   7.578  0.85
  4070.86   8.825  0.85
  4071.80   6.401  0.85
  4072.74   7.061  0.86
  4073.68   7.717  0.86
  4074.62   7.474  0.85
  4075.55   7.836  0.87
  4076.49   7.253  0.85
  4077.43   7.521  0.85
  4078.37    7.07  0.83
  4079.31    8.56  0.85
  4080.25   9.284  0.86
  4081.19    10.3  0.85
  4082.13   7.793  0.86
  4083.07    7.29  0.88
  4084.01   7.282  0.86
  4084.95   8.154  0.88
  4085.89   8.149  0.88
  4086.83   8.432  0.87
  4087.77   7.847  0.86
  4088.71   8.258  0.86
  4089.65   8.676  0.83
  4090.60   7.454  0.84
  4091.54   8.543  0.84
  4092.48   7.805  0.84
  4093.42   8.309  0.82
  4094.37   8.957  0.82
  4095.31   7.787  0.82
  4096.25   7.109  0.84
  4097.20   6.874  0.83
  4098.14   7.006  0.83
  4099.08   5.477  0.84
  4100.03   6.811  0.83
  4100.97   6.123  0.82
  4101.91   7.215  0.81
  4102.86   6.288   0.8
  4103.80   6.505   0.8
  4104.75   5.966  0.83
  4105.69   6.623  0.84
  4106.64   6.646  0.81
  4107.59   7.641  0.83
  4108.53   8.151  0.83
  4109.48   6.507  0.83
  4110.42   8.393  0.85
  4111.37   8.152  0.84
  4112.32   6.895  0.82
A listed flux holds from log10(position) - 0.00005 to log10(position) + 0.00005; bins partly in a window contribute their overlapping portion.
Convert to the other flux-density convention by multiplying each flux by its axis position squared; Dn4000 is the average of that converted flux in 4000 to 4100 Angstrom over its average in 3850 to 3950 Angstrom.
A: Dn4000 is 1.9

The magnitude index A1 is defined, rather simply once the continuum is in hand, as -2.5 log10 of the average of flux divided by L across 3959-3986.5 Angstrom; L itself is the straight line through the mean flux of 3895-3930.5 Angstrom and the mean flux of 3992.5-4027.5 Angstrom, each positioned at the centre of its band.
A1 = 0.480 mag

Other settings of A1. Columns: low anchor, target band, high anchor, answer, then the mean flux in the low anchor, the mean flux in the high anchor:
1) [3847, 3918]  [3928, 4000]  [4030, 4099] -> 0.26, 4.78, 7.69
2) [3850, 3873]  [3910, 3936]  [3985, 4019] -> 0.28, 4.03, 7.77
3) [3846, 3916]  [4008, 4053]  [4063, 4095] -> -0.15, 4.74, 7.81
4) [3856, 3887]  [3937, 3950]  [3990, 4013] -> 0.35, 4.19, 7.81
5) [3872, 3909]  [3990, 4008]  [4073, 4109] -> -0.21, 4.91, 7.58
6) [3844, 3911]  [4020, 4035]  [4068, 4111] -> -0.22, 4.62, 7.55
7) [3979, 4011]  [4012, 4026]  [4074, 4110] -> -0.14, 7.41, 7.55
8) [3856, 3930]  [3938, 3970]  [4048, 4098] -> 0.30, 4.76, 7.71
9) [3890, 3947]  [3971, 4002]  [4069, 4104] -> -0.11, 4.6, 7.65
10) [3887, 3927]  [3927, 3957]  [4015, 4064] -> 0.44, 5.34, 7.91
